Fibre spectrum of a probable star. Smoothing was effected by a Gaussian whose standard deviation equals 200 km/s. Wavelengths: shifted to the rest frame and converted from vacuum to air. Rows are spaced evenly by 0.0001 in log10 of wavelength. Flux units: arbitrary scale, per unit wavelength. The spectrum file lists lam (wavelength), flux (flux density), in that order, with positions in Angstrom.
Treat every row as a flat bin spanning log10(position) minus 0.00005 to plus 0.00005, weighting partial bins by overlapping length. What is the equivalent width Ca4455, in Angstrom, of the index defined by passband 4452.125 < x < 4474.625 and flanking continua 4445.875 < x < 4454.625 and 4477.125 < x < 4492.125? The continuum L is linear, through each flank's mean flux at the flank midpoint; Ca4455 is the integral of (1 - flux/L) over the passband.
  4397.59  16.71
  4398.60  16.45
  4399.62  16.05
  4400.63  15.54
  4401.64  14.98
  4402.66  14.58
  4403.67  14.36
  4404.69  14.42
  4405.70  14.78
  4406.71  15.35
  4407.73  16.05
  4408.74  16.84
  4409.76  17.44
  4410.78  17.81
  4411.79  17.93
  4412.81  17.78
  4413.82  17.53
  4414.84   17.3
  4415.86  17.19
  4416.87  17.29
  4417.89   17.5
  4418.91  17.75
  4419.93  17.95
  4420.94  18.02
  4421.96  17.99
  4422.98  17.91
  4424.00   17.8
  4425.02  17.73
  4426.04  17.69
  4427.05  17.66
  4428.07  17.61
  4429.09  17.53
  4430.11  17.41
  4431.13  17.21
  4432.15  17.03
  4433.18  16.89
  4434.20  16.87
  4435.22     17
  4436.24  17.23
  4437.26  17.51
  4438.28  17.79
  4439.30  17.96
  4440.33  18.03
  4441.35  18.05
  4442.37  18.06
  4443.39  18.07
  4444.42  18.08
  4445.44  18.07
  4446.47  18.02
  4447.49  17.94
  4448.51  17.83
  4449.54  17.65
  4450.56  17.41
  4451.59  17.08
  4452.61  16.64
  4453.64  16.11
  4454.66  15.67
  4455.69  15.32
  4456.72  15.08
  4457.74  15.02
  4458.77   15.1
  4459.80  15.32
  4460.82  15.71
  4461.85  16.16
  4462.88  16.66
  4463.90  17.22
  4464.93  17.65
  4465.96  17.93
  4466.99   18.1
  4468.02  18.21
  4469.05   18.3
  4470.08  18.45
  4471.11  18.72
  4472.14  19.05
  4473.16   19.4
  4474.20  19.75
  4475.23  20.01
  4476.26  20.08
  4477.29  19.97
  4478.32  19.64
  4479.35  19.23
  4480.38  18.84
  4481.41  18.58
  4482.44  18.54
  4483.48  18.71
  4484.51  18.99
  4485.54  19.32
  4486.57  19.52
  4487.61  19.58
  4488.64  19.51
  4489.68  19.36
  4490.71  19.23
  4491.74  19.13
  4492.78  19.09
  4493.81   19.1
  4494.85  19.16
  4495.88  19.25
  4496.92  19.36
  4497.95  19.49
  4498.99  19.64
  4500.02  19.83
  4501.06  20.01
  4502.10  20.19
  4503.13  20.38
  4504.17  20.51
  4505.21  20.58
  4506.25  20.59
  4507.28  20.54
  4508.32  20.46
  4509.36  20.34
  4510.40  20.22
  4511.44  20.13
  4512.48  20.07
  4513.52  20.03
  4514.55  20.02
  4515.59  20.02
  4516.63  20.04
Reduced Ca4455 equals 1.19 Angstrom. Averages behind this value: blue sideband 17.3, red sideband 19.2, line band 17.1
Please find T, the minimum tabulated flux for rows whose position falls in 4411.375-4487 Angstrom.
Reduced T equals 15.02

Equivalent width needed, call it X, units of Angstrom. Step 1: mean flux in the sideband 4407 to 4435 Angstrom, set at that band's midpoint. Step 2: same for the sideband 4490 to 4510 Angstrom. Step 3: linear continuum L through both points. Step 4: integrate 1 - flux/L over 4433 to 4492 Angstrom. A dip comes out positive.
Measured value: 2.5 Angstrom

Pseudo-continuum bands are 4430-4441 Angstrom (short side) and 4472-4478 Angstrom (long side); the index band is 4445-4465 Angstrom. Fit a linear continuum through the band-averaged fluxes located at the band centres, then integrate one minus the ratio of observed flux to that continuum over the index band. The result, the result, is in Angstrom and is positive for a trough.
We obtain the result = 2.1 Angstrom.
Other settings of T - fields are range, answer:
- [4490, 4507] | 19.09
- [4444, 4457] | 15.08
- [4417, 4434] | 16.89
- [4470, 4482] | 18.45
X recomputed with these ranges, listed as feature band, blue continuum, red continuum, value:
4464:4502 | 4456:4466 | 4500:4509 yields -1.9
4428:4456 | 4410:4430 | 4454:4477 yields 0.3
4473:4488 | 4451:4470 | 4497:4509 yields -0.9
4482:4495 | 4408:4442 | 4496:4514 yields 0.3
